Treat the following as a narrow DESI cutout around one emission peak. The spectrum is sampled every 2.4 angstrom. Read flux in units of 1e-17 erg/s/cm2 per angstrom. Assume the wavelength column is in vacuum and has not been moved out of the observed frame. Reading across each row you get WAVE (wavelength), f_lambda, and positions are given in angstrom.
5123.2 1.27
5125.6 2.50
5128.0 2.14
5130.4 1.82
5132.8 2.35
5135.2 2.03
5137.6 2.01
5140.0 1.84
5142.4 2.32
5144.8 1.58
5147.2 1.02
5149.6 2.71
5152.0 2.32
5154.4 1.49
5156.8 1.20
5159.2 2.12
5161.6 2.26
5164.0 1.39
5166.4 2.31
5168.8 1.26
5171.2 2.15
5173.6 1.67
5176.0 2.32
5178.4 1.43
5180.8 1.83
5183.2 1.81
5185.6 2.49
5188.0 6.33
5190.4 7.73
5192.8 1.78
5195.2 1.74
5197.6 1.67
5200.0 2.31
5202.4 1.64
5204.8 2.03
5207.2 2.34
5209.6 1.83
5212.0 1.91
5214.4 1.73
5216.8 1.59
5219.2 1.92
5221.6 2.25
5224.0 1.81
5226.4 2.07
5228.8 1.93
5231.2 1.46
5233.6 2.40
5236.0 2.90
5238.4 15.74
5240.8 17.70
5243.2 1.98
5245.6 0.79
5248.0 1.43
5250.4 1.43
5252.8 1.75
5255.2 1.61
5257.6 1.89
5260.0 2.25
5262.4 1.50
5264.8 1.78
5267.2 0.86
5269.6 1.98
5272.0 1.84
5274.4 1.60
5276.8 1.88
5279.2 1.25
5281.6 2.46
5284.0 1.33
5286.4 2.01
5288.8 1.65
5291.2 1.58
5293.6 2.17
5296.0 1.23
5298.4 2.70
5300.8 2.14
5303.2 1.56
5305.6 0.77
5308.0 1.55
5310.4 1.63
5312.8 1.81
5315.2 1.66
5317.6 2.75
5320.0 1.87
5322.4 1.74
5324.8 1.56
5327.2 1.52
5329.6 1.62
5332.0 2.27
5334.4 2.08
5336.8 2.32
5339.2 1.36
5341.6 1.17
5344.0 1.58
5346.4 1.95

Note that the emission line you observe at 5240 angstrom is [O III] 5007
